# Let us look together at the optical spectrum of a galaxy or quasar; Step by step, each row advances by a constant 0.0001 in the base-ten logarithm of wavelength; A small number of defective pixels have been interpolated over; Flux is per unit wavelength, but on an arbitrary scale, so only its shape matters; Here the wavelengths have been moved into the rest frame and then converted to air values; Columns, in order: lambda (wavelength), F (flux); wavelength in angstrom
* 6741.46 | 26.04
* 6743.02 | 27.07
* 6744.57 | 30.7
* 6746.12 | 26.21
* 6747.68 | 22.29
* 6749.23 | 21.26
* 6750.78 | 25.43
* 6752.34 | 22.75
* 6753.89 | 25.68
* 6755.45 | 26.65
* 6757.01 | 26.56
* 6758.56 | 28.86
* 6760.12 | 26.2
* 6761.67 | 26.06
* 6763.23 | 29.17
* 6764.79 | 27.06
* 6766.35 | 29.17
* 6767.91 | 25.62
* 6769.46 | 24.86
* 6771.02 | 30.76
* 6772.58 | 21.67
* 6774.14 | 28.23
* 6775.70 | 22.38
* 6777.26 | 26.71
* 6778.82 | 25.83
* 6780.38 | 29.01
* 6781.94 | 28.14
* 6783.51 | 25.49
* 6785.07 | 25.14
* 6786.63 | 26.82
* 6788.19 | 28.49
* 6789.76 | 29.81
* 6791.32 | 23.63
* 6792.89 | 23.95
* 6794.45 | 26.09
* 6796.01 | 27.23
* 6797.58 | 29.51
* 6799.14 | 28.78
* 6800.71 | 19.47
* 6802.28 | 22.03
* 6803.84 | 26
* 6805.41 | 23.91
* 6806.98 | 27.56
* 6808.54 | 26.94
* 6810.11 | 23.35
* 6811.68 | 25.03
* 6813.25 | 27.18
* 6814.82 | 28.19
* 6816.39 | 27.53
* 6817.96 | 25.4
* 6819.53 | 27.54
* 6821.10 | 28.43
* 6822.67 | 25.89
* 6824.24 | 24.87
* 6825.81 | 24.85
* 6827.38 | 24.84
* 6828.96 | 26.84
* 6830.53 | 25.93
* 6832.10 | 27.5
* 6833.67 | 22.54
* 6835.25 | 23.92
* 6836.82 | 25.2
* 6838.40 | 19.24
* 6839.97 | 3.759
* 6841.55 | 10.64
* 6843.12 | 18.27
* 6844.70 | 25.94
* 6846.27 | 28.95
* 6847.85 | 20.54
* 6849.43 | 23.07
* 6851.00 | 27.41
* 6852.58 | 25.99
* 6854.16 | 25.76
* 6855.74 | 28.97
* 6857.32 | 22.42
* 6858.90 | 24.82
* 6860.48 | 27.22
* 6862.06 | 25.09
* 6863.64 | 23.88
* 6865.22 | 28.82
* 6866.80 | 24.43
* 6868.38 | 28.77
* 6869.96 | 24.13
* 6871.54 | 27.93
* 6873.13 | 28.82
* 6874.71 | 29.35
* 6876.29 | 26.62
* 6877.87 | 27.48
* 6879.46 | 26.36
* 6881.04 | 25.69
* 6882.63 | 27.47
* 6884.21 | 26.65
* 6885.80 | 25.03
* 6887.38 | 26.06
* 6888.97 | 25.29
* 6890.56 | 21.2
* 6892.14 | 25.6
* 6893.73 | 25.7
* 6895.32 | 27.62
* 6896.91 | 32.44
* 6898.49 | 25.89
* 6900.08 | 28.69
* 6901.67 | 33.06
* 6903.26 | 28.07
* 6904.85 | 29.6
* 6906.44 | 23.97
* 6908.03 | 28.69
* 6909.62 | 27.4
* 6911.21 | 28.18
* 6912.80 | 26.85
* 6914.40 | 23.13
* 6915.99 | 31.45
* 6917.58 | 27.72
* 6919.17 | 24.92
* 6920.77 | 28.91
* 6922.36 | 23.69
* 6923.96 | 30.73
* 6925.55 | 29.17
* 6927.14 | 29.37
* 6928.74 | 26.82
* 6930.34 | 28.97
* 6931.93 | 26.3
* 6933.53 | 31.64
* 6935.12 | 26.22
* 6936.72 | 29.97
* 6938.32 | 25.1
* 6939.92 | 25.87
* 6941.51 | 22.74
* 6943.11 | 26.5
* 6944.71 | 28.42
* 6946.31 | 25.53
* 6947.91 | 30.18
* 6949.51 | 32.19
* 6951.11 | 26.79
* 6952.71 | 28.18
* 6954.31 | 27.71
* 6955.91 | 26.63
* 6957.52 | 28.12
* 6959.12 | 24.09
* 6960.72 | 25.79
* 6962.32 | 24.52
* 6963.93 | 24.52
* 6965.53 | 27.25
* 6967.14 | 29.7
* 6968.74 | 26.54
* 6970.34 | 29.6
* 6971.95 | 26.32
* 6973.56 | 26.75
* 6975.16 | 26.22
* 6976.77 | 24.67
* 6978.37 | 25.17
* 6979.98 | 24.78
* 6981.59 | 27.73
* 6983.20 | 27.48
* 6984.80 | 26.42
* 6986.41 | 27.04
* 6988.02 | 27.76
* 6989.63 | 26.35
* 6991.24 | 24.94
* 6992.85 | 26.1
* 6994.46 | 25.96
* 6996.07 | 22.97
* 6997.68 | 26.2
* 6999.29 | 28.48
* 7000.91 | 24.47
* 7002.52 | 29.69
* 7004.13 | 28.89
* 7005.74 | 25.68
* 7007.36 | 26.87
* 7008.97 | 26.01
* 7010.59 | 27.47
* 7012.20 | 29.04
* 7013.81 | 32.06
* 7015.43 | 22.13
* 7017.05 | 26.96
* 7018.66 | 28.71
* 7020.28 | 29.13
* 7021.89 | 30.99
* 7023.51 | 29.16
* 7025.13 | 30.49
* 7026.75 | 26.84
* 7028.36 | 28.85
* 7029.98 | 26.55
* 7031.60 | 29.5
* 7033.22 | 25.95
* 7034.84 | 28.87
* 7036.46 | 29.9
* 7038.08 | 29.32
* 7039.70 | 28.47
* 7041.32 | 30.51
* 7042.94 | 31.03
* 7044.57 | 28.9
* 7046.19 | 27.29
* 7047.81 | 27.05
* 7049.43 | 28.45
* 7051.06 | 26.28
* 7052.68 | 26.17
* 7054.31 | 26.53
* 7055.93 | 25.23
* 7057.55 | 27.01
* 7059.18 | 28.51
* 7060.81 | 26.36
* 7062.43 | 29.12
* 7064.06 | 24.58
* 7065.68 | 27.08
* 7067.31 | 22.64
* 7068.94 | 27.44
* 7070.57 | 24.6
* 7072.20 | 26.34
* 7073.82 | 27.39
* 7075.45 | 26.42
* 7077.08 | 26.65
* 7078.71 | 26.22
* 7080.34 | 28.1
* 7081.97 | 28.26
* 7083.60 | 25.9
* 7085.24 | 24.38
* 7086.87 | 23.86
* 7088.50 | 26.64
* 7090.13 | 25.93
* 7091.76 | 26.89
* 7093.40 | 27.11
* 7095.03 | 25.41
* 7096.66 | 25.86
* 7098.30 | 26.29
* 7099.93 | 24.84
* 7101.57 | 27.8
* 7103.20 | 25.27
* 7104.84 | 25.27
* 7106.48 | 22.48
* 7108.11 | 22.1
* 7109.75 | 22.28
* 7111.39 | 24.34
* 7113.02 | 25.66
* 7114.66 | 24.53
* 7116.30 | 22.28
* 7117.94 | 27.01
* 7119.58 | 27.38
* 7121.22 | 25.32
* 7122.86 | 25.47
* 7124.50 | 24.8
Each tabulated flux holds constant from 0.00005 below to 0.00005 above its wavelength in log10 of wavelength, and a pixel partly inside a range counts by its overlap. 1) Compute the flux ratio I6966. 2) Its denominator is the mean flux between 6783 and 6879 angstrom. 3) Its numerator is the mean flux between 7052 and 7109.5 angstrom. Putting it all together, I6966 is 1.0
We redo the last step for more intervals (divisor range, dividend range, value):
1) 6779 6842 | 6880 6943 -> 1.09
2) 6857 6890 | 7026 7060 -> 1.06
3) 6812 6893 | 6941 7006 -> 1.07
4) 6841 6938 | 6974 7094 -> 1.02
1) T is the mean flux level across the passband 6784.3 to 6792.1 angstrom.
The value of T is 26.8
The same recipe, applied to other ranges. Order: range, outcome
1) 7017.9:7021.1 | 29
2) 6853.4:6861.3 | 25.8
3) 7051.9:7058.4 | 26.2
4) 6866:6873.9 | 26.8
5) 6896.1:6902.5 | 30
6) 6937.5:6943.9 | 25.1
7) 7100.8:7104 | 26.6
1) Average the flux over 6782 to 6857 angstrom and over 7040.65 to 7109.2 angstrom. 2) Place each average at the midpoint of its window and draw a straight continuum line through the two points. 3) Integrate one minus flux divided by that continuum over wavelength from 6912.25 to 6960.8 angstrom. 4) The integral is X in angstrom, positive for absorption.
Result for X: -3.63 angstrom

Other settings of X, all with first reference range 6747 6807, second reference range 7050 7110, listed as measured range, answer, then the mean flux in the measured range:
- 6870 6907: -1.6 angstrom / 27.1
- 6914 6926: -0.7 angstrom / 27.6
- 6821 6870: 3.8 angstrom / 24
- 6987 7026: -2.1 angstrom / 27.3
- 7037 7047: -1.3 angstrom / 29.3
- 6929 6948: -0.9 angstrom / 27.2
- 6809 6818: -0.1 angstrom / 26.2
